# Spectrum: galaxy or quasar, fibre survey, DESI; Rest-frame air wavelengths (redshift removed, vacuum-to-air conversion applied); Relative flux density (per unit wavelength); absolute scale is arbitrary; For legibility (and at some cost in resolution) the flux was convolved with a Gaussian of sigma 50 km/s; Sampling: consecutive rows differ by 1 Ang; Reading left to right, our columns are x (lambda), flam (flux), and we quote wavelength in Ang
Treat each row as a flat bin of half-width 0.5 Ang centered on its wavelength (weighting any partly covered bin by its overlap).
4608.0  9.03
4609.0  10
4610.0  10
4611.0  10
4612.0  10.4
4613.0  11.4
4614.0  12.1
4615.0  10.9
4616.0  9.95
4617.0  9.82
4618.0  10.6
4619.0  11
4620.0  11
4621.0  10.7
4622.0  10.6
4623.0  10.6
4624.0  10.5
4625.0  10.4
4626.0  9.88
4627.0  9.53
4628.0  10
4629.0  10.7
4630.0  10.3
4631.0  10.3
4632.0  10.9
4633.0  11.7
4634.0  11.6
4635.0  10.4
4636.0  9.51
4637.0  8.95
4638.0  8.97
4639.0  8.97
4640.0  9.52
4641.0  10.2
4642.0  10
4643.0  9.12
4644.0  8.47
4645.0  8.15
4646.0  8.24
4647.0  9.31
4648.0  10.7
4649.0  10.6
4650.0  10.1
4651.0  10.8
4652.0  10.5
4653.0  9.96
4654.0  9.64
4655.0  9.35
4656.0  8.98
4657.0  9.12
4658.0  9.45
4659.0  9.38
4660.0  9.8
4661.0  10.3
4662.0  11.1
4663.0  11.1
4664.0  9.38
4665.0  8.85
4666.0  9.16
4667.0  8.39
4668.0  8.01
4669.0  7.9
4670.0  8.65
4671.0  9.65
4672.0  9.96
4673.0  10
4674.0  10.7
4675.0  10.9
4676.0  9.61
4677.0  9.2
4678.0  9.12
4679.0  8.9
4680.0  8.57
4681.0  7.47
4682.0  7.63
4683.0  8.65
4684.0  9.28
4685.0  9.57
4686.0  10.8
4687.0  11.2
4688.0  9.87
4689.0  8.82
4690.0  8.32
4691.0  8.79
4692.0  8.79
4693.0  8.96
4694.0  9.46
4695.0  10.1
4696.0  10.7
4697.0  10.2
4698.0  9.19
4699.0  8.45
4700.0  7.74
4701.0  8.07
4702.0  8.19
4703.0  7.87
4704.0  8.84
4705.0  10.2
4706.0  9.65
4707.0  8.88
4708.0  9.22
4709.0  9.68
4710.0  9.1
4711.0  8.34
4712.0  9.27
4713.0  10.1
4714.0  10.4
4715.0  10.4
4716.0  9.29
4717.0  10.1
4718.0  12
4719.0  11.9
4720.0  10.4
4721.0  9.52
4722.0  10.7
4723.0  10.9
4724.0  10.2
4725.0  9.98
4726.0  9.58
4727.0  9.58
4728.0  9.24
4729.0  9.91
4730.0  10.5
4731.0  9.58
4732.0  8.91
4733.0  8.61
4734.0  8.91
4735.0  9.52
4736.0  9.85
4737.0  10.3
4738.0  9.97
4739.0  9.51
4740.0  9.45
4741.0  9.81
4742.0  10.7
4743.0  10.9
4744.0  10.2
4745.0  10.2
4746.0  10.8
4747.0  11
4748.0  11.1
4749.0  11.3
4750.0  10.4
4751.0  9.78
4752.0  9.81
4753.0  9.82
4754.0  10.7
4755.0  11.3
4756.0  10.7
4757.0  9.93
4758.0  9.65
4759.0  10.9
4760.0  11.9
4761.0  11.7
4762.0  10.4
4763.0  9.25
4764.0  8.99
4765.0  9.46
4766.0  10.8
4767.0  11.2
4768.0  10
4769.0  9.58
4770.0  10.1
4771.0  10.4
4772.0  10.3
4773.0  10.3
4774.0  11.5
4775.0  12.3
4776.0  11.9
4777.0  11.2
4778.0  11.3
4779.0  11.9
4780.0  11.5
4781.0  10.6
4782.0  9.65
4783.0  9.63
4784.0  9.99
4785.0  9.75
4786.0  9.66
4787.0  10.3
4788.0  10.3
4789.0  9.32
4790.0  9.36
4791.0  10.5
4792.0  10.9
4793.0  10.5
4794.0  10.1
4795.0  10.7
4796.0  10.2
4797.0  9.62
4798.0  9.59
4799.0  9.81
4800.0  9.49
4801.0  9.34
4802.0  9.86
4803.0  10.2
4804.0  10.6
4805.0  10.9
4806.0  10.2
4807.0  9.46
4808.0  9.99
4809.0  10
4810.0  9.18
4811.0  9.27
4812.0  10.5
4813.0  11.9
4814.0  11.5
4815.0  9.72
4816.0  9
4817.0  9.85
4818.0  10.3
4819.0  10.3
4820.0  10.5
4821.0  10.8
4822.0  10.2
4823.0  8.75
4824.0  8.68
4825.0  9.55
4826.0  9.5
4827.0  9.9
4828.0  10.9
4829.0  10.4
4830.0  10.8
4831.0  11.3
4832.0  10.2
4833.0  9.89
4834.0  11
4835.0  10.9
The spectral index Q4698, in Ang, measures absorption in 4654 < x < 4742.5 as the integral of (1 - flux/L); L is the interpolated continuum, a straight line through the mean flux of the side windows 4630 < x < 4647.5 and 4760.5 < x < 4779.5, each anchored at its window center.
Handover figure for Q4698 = 5.4 Ang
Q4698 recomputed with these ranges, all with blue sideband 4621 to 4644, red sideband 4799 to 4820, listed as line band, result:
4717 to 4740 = 0.27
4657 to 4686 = 2.19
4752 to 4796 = -1.64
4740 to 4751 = -0.50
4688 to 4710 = 2.22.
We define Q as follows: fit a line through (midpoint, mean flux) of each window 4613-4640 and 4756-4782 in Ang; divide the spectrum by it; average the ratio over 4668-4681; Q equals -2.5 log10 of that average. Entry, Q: 0.129 mag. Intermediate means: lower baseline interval 10.4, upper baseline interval 10.7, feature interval 9.3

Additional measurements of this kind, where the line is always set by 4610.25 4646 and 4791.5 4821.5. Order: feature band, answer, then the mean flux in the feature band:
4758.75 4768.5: -0.03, 10.4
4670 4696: 0.09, 9.38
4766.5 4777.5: -0.07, 10.8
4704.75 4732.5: 0.03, 9.91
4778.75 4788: -0.01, 10.3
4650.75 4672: 0.07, 9.49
